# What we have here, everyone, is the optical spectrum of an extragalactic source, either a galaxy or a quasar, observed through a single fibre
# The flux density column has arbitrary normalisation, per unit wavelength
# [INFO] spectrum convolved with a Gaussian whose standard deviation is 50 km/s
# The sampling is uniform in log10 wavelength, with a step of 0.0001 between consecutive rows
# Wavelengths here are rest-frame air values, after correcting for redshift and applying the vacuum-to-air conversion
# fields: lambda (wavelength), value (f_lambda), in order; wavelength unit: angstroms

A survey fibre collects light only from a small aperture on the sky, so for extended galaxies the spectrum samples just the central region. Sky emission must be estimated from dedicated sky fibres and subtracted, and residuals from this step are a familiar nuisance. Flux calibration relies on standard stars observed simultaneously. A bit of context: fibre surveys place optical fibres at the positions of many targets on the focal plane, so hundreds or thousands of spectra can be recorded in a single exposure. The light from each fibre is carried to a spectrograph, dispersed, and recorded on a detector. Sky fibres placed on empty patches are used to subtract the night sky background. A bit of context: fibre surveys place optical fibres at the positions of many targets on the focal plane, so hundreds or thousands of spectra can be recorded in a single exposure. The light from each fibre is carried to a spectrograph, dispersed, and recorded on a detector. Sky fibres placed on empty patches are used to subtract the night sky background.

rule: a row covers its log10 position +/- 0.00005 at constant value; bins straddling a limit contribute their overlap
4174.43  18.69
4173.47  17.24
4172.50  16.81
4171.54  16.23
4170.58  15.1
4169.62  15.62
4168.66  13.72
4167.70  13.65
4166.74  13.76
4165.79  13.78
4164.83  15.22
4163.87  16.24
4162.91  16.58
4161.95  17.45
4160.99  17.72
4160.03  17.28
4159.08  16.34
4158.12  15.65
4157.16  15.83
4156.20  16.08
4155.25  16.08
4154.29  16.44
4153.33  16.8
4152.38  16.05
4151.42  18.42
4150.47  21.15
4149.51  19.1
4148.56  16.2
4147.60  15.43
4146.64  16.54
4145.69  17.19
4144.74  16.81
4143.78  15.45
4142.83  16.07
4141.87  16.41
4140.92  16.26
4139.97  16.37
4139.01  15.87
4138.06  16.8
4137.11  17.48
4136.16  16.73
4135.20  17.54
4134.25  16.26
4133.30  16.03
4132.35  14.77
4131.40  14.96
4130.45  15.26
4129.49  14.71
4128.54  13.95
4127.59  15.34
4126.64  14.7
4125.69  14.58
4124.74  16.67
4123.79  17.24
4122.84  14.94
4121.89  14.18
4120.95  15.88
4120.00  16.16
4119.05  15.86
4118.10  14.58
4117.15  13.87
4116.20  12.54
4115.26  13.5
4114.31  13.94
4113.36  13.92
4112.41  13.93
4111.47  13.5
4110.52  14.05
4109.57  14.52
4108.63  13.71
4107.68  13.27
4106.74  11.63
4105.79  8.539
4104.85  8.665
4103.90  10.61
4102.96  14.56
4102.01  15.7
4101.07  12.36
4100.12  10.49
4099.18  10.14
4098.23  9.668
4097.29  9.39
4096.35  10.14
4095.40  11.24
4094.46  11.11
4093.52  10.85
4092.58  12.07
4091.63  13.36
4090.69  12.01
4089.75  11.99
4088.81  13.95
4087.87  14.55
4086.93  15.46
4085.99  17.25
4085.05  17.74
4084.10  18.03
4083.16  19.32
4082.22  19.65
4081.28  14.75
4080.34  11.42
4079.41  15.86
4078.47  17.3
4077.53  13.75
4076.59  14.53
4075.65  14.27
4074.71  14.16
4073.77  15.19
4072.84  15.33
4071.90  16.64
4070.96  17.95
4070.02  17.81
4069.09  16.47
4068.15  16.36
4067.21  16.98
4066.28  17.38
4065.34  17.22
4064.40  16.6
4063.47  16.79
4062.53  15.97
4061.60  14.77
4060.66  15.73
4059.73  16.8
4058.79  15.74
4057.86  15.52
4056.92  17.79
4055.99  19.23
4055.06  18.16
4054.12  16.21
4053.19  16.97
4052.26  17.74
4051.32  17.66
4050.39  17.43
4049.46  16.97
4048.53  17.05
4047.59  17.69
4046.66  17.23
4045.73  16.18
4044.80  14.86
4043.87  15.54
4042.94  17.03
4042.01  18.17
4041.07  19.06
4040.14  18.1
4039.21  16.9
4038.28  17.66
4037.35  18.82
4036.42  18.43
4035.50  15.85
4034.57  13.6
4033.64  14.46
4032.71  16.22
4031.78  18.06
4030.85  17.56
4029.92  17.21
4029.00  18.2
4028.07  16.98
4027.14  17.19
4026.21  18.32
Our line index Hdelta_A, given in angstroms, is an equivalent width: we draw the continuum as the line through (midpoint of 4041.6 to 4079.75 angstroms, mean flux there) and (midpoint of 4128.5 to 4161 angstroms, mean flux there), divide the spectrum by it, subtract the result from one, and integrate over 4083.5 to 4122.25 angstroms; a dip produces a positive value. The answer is 7.8 angstroms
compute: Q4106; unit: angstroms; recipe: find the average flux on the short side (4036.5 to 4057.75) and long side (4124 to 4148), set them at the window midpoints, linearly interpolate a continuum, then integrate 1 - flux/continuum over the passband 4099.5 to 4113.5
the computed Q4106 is 3.3 angstroms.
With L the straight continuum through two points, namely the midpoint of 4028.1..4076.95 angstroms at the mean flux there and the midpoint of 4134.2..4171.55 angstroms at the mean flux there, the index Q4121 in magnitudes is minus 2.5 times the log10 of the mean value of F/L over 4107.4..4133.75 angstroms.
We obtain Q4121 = 0.13 mag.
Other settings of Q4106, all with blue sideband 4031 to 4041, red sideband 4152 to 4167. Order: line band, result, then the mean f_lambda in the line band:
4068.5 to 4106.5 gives 6.3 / 13.8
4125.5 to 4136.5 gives 0.6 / 15.4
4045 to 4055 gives -0.2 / 17.1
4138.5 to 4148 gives 0.0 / 16.2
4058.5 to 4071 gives 0.1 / 16.6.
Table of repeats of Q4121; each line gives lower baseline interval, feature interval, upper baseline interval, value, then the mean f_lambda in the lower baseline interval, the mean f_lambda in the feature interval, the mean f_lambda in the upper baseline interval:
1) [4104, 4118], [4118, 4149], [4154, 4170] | -0.129 mag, 12.8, 15.9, 15.7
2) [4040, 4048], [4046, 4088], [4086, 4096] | -0.110 mag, 17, 16.5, 12.8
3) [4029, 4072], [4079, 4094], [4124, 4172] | 0.120 mag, 16.9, 14.9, 16.1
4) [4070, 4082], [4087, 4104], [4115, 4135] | 0.257 mag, 15.3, 12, 15.1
